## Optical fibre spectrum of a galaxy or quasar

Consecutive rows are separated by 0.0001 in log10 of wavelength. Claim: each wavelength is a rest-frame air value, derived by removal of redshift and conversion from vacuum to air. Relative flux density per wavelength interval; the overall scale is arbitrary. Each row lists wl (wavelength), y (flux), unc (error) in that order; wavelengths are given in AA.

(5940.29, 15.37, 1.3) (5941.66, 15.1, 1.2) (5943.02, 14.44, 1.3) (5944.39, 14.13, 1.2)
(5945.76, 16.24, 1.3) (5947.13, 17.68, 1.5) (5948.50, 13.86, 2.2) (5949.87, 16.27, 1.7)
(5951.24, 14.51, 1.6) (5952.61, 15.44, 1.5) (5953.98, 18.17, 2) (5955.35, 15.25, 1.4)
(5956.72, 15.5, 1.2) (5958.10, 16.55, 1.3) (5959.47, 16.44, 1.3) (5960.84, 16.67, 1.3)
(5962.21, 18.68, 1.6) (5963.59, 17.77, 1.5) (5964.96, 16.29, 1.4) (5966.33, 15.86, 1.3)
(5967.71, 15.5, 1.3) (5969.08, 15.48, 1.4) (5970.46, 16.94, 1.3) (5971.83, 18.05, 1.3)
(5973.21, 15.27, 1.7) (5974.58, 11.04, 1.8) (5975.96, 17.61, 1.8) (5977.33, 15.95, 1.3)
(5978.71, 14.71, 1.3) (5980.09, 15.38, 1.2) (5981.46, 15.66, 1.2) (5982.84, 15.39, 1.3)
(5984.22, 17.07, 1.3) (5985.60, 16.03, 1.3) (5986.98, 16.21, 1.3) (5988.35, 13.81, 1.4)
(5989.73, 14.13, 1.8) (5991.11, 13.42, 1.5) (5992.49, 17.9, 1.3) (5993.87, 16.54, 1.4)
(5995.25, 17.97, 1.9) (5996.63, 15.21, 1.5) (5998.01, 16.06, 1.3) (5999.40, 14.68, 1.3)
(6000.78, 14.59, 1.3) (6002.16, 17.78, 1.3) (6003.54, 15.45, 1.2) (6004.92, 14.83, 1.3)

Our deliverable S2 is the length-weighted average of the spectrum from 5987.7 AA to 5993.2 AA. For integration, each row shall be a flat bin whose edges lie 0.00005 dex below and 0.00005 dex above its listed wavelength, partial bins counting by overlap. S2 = 14.8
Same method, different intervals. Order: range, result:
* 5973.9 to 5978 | 14.9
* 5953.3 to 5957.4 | 16.3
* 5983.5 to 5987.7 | 16.4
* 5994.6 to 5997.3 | 16.6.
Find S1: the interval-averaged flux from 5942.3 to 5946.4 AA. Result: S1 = 14.9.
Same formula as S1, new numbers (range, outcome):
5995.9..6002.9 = 15.7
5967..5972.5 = 16.5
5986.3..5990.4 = 14.7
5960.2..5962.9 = 17.7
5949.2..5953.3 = 15.4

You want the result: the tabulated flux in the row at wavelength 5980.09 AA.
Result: 15.38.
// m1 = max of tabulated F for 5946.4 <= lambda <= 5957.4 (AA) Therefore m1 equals 18.17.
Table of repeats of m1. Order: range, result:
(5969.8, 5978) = 18.05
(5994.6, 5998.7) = 17.97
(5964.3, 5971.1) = 16.94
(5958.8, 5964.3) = 18.68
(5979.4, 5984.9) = 17.07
